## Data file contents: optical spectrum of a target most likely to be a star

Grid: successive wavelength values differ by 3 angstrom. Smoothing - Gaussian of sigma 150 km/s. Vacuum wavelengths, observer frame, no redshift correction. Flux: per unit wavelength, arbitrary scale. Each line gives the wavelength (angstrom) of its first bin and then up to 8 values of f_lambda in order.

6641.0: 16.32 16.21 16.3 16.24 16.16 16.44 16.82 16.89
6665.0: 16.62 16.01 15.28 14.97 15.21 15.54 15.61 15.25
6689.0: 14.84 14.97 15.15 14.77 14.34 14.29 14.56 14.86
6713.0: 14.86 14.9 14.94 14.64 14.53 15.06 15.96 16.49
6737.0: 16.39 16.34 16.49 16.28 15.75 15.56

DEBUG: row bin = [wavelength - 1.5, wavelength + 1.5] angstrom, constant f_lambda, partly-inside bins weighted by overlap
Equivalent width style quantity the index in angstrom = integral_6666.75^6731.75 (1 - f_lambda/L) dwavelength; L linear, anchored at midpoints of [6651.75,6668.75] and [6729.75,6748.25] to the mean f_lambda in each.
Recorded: 5.6 angstrom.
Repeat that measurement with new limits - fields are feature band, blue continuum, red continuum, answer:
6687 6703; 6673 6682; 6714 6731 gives 0.3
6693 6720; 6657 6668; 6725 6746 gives 2.5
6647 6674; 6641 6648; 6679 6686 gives -0.5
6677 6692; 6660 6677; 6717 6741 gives 0.5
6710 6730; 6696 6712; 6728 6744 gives 0.7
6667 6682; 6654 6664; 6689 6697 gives 0.5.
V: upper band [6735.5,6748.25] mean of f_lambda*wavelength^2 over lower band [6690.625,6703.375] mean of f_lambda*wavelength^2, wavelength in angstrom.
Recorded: 1.1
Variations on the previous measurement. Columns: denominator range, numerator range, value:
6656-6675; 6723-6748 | 1.01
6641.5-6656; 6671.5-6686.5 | 0.95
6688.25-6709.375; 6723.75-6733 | 1.05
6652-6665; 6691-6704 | 0.90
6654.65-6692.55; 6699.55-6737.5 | 0.97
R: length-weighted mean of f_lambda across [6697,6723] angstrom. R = 14.7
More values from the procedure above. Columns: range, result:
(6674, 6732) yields 15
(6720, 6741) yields 15.6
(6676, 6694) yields 15.2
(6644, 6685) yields 16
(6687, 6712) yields 14.7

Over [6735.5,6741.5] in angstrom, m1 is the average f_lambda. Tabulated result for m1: 16.4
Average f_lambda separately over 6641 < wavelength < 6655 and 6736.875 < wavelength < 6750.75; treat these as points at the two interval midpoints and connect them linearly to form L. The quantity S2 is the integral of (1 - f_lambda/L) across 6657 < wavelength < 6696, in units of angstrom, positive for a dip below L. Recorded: 1.43 angstrom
